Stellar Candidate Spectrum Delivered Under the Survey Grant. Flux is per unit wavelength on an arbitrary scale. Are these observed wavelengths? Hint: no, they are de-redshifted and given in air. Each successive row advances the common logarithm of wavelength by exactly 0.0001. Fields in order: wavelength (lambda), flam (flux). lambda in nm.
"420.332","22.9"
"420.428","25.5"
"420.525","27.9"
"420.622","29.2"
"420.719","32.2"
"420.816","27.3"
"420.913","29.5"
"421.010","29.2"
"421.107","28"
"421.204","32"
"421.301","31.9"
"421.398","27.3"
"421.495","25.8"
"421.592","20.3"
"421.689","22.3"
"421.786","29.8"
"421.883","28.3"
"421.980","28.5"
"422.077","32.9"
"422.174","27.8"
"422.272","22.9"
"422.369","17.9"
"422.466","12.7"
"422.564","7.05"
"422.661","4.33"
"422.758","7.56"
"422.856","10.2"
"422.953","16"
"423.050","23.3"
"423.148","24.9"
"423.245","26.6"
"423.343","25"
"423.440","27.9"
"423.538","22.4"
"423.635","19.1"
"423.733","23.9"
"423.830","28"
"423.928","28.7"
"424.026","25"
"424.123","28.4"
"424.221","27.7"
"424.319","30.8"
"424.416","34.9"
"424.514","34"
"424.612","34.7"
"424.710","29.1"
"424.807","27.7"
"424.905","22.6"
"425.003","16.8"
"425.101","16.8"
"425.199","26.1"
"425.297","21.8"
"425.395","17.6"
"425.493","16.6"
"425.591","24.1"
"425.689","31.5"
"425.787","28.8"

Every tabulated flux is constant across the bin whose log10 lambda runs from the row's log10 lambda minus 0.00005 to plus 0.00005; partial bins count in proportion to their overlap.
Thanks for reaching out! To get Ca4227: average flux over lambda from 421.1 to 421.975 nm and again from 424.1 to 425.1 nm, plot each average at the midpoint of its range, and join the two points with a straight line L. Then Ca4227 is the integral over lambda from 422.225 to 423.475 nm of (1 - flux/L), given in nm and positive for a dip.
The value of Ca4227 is 0.47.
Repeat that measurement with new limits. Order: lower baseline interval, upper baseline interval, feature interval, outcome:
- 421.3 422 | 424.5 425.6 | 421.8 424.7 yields 0.15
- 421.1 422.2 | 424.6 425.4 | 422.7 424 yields 0.19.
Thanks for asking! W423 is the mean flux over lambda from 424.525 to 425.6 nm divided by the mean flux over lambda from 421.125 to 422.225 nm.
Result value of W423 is 0.84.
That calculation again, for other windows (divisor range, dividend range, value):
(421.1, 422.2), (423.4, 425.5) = 0.92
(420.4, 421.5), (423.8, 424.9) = 1.02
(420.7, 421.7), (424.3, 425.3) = 0.97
